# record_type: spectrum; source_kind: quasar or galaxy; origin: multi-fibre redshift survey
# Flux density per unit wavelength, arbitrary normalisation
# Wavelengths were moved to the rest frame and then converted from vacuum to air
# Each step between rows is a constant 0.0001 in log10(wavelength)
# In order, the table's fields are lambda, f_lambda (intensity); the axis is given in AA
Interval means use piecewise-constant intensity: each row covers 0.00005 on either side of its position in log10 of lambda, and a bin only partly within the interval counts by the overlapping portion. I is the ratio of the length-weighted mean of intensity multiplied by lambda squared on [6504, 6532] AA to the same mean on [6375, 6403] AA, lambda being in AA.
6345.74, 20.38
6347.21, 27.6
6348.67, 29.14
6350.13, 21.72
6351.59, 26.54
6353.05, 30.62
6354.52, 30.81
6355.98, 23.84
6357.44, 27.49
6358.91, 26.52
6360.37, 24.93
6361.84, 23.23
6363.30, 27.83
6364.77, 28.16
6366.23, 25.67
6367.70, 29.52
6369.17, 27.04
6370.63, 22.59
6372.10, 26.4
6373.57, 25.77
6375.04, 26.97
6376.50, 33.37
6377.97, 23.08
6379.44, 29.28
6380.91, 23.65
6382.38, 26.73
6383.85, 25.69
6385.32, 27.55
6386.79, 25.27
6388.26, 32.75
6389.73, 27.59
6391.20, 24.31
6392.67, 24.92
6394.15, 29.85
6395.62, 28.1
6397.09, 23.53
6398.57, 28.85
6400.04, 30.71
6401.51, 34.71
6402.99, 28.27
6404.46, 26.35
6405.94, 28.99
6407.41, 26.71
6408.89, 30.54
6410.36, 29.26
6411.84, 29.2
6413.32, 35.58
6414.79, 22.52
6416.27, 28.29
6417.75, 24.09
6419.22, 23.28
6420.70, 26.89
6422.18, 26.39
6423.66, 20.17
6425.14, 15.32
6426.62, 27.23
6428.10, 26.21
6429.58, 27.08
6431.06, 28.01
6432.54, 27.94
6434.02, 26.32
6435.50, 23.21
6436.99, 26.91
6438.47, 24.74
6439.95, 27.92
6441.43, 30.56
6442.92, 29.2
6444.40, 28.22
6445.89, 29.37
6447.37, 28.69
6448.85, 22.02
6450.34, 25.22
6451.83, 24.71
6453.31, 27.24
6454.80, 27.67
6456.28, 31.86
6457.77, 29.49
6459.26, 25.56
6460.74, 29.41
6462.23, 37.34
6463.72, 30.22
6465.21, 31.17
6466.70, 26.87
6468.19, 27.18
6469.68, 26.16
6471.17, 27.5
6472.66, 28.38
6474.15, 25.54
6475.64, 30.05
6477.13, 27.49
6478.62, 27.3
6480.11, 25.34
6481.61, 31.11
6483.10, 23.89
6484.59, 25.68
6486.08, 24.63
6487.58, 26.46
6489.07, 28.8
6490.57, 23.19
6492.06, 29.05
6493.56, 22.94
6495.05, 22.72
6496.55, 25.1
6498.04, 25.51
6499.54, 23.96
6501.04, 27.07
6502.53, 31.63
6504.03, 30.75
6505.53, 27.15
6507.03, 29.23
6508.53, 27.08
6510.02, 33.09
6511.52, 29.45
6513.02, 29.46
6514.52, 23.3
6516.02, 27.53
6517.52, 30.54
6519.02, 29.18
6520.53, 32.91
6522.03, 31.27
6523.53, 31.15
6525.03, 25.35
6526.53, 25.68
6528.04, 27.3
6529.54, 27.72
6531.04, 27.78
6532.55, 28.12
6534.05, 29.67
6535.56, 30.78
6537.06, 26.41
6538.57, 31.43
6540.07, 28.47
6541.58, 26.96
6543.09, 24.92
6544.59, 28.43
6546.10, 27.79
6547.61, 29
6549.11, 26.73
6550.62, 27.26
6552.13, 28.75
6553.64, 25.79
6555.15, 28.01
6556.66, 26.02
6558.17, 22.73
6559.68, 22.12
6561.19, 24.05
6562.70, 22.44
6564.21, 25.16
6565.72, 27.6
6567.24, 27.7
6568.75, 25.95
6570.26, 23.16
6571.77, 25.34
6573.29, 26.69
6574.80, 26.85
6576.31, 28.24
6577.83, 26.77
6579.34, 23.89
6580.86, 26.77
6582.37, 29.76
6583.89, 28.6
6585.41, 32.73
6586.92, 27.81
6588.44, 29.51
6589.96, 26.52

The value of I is 1.07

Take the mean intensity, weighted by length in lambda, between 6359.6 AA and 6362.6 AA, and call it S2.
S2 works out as 24.2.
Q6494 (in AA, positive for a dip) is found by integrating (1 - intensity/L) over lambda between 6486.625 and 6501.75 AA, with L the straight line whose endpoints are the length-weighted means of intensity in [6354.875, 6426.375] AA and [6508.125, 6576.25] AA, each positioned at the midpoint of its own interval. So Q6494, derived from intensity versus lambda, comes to 1.0 AA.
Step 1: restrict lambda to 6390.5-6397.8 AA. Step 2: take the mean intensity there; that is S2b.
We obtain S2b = 26.2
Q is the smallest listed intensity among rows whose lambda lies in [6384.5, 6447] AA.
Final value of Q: 15.32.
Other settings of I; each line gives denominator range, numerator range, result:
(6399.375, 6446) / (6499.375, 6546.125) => 1.08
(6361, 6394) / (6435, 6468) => 1.07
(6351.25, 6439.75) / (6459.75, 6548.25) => 1.07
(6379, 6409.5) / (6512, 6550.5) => 1.06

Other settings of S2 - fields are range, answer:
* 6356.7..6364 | 26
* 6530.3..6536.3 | 29.1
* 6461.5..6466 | 32.8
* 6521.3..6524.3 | 31.2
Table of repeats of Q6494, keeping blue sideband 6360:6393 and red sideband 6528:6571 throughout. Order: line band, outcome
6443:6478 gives -1.86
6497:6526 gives -2.02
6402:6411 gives -0.62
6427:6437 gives 0.07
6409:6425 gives 0.24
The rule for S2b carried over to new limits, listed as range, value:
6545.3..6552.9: 27.9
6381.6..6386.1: 26.6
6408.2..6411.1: 29.9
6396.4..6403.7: 29.2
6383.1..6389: 27.8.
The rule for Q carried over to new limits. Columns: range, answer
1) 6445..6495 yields 22.02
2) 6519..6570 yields 22.12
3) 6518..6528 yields 25.35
